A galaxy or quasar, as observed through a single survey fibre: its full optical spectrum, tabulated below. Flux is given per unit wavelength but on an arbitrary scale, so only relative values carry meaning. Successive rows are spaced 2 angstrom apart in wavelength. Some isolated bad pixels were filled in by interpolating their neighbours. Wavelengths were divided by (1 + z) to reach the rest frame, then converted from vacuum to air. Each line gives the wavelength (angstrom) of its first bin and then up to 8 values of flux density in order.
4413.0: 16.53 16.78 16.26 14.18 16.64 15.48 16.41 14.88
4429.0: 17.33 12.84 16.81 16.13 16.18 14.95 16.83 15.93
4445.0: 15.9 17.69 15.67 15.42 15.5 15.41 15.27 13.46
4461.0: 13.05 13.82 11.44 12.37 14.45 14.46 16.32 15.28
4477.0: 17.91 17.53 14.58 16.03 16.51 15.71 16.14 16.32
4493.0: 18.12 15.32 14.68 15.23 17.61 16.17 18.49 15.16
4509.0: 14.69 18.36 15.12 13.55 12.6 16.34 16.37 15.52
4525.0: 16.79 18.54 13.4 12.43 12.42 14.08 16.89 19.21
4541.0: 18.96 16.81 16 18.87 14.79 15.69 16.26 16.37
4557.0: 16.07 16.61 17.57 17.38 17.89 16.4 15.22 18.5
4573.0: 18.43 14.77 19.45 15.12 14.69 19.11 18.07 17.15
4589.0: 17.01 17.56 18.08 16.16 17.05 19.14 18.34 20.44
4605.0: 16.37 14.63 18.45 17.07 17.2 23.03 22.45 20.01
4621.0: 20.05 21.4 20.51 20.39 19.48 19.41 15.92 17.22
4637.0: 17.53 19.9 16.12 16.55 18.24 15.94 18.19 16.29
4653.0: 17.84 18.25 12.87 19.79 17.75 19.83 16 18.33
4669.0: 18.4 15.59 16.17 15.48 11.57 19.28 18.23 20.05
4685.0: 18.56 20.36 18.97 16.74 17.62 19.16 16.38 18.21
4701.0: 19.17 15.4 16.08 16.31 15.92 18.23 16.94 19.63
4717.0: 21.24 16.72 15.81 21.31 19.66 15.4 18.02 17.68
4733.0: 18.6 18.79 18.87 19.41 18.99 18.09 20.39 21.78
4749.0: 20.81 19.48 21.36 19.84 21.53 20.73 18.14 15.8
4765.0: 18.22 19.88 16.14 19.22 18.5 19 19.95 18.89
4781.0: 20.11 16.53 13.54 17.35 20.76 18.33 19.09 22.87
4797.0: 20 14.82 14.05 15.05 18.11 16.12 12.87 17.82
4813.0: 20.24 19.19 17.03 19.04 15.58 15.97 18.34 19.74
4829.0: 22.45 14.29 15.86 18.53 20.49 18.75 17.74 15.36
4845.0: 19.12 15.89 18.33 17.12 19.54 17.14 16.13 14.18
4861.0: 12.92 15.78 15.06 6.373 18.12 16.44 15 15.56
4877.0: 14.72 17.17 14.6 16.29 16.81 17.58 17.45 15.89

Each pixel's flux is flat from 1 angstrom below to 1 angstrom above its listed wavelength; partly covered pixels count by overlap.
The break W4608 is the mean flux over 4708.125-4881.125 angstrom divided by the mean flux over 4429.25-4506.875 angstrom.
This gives 1.14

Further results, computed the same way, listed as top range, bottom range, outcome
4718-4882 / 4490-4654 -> 1.03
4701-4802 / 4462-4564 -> 1.17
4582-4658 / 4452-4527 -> 1.17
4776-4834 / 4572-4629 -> 0.97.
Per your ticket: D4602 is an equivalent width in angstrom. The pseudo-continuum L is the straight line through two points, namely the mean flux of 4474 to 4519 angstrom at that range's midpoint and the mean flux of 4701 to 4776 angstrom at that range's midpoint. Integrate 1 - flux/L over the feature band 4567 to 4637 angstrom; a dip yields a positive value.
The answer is -4.1 angstrom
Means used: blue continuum 16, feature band 18.1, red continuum 18.6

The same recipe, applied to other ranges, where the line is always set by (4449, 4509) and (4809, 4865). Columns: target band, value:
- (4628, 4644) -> -1.5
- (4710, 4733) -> -2.1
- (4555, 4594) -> -2.8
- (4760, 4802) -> -2.7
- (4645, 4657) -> -0.5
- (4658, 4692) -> -2.5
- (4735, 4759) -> -4.5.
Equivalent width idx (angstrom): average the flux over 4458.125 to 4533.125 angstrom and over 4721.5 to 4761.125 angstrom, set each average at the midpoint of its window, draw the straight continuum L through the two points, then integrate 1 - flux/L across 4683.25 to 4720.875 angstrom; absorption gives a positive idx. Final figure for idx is 1.8 angstrom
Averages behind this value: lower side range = 15.4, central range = 17.9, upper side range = 19.4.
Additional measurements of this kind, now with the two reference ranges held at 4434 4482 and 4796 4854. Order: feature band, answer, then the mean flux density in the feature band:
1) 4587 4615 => -2.73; 17.7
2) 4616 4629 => -3.56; 20.7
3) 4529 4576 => -1.59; 16.4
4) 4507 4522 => 0.29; 15.3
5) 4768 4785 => -1.04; 18.2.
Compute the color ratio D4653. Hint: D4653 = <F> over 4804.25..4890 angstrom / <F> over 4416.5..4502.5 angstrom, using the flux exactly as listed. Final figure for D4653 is 1.08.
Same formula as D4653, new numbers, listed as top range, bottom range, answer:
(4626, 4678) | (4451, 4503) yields 1.13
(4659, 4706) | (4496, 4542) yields 1.12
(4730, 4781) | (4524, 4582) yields 1.17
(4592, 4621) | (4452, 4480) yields 1.26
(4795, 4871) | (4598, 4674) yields 0.93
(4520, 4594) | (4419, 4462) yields 1.07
